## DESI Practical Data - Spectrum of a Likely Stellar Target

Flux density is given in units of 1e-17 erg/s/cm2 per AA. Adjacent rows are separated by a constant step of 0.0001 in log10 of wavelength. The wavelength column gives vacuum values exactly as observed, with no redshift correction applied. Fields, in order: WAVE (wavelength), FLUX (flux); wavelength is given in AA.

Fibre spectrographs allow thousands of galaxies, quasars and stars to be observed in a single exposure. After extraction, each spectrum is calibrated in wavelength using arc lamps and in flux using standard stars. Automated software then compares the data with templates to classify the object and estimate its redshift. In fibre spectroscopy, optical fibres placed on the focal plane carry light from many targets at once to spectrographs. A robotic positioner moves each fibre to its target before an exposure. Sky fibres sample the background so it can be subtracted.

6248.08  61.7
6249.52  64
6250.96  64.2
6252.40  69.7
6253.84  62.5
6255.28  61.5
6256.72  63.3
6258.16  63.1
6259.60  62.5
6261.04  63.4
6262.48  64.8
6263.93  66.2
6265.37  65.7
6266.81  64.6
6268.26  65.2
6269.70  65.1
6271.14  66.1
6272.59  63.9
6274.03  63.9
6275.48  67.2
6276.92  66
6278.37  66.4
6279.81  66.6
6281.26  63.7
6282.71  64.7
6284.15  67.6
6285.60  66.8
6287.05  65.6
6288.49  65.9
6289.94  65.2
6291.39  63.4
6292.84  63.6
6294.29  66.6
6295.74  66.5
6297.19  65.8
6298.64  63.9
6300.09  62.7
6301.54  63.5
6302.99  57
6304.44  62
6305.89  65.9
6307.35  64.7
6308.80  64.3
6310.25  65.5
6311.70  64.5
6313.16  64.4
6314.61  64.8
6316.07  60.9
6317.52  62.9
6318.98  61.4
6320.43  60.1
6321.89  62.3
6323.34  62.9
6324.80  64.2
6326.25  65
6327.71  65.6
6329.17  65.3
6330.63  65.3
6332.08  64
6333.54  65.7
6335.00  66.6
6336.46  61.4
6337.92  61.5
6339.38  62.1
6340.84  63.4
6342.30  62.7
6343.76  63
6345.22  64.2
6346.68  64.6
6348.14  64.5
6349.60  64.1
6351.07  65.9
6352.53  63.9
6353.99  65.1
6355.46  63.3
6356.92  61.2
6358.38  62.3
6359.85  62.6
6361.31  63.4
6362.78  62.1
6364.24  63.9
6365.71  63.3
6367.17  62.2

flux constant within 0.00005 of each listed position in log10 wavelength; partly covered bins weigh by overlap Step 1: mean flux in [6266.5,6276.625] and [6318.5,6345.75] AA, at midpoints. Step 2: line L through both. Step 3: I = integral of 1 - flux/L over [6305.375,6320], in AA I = 0.1 AA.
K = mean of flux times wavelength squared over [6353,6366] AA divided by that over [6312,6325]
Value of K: 1.02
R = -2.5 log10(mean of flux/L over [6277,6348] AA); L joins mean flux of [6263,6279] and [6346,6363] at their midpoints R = 0.01 mag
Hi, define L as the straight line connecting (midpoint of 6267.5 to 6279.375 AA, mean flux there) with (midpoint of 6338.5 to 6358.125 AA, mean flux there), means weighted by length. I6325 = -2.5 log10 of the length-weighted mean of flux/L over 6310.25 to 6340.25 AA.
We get 0.01 mag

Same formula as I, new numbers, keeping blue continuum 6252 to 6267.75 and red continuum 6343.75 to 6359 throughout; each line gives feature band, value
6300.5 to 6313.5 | 0.11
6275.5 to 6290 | -0.41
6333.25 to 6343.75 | 0.12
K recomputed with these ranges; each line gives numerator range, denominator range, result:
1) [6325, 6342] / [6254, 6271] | 1.02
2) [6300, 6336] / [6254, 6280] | 1.00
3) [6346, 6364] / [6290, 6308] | 1.01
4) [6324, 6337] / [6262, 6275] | 1.02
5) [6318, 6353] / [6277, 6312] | 1.00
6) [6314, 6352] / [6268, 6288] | 0.99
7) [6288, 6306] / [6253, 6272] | 1.01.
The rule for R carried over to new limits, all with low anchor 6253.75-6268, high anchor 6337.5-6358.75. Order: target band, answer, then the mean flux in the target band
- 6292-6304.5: 0.00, 63.6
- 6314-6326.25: 0.02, 62.6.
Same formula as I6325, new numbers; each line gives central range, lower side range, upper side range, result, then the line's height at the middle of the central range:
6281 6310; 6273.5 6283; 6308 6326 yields 0.000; 64.5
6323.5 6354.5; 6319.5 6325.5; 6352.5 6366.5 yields -0.025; 62.7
